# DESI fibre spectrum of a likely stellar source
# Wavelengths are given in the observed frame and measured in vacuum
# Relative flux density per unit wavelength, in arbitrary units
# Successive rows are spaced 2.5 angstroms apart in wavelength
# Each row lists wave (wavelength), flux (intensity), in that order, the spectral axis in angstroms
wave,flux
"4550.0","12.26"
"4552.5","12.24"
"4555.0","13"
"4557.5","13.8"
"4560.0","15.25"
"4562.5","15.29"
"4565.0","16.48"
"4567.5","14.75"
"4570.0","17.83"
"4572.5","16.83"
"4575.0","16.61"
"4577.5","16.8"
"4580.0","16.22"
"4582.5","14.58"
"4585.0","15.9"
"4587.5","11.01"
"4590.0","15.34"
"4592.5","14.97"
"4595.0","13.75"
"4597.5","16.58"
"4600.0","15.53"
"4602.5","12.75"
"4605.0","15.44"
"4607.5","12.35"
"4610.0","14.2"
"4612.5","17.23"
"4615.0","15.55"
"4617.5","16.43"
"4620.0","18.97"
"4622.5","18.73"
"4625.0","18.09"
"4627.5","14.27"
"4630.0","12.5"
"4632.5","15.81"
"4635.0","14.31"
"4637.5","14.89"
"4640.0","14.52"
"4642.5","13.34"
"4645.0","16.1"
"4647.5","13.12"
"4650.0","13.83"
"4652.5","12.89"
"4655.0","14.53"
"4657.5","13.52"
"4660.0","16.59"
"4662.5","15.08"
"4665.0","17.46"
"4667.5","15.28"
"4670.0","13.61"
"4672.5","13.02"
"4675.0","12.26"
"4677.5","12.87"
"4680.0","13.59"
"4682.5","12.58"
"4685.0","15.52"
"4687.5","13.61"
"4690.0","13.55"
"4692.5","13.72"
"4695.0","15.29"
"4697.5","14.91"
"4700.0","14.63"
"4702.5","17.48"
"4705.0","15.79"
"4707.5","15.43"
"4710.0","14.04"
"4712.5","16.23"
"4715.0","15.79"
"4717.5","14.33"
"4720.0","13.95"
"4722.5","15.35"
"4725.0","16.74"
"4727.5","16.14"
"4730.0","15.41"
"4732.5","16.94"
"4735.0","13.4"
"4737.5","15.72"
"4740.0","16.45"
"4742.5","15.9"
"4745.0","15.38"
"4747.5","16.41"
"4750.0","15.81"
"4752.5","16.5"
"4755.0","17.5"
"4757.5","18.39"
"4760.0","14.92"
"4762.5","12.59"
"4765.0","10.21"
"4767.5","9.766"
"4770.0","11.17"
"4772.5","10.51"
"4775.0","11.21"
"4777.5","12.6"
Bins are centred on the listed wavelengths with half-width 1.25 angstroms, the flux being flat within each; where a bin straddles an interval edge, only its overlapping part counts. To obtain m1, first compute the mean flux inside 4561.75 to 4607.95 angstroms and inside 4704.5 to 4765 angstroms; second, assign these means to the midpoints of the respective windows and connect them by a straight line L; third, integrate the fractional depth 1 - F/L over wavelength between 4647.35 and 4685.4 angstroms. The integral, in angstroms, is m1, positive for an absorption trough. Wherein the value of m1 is 3.2 angstroms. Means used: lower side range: 15.3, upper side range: 15.5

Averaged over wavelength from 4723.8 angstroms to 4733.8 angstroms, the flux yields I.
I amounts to 16.3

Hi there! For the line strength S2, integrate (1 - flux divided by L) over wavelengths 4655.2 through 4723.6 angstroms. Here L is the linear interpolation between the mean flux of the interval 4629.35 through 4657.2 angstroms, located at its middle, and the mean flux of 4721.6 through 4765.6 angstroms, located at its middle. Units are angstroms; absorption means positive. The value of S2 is 0.92 angstroms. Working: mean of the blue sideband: 14.2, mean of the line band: 14.6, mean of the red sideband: 15.6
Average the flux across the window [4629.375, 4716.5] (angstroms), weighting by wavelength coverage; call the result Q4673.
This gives 14.5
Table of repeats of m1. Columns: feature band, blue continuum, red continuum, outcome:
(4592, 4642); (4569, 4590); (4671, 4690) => -1.72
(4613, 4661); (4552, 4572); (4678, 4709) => -1.27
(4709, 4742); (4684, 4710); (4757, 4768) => -3.12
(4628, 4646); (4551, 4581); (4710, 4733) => 1.15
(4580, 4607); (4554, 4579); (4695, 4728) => 1.81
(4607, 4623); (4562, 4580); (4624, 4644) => -1.14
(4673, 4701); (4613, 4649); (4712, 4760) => 3.33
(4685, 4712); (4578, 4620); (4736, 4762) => 1.48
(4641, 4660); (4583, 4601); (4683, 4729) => 1.04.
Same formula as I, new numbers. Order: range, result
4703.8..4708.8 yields 15.6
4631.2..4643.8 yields 14.6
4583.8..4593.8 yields 14.3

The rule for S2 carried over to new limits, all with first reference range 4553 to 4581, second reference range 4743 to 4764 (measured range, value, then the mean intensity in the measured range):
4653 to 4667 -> 0.4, 15.3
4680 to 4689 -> 1.1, 13.8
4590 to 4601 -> 0.3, 15.2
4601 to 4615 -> 1.0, 14.5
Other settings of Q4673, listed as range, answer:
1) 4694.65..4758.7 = 15.8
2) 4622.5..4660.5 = 14.7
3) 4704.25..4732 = 15.4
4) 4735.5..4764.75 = 15.7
